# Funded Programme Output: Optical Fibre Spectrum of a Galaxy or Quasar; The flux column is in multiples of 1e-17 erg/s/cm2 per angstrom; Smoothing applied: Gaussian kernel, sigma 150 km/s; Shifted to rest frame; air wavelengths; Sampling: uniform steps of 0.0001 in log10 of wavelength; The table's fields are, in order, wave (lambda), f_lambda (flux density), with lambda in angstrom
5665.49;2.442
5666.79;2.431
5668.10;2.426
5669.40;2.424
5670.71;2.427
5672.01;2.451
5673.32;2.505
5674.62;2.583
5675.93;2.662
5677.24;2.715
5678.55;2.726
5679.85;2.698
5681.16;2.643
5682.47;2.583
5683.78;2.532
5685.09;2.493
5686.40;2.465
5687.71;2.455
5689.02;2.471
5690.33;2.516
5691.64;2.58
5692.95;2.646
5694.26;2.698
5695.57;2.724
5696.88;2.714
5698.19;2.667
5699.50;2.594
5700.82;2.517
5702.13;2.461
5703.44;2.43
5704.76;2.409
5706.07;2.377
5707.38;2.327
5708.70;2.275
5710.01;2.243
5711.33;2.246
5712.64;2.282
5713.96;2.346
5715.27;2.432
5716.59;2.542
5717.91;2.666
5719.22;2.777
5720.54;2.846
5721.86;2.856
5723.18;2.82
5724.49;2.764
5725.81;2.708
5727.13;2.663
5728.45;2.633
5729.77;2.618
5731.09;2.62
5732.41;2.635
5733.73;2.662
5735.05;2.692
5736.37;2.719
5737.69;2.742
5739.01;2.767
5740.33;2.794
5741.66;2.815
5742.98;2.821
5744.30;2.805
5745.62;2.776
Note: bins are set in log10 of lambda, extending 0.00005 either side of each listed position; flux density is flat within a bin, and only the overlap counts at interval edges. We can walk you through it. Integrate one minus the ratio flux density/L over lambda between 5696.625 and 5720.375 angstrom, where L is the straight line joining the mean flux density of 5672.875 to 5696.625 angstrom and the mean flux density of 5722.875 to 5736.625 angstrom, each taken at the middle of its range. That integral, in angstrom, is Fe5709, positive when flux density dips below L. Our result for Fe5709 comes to 1.6 angstrom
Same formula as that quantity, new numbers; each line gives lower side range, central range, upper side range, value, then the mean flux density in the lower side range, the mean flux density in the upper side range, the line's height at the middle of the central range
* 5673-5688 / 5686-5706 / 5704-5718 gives -0.6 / 2.59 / 2.36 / 2.48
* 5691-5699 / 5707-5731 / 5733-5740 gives 1.2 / 2.67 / 2.72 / 2.7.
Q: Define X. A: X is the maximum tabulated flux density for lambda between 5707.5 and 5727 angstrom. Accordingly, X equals 2.856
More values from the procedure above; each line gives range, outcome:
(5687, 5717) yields 2.724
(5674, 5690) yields 2.726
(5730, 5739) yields 2.742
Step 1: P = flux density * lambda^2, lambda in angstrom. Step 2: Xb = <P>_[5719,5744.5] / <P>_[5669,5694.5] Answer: 1.09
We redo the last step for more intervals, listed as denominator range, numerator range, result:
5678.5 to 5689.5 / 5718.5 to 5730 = 1.09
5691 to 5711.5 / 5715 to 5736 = 1.08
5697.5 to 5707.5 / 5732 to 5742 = 1.11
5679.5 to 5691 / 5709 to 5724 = 1.02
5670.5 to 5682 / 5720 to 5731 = 1.06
